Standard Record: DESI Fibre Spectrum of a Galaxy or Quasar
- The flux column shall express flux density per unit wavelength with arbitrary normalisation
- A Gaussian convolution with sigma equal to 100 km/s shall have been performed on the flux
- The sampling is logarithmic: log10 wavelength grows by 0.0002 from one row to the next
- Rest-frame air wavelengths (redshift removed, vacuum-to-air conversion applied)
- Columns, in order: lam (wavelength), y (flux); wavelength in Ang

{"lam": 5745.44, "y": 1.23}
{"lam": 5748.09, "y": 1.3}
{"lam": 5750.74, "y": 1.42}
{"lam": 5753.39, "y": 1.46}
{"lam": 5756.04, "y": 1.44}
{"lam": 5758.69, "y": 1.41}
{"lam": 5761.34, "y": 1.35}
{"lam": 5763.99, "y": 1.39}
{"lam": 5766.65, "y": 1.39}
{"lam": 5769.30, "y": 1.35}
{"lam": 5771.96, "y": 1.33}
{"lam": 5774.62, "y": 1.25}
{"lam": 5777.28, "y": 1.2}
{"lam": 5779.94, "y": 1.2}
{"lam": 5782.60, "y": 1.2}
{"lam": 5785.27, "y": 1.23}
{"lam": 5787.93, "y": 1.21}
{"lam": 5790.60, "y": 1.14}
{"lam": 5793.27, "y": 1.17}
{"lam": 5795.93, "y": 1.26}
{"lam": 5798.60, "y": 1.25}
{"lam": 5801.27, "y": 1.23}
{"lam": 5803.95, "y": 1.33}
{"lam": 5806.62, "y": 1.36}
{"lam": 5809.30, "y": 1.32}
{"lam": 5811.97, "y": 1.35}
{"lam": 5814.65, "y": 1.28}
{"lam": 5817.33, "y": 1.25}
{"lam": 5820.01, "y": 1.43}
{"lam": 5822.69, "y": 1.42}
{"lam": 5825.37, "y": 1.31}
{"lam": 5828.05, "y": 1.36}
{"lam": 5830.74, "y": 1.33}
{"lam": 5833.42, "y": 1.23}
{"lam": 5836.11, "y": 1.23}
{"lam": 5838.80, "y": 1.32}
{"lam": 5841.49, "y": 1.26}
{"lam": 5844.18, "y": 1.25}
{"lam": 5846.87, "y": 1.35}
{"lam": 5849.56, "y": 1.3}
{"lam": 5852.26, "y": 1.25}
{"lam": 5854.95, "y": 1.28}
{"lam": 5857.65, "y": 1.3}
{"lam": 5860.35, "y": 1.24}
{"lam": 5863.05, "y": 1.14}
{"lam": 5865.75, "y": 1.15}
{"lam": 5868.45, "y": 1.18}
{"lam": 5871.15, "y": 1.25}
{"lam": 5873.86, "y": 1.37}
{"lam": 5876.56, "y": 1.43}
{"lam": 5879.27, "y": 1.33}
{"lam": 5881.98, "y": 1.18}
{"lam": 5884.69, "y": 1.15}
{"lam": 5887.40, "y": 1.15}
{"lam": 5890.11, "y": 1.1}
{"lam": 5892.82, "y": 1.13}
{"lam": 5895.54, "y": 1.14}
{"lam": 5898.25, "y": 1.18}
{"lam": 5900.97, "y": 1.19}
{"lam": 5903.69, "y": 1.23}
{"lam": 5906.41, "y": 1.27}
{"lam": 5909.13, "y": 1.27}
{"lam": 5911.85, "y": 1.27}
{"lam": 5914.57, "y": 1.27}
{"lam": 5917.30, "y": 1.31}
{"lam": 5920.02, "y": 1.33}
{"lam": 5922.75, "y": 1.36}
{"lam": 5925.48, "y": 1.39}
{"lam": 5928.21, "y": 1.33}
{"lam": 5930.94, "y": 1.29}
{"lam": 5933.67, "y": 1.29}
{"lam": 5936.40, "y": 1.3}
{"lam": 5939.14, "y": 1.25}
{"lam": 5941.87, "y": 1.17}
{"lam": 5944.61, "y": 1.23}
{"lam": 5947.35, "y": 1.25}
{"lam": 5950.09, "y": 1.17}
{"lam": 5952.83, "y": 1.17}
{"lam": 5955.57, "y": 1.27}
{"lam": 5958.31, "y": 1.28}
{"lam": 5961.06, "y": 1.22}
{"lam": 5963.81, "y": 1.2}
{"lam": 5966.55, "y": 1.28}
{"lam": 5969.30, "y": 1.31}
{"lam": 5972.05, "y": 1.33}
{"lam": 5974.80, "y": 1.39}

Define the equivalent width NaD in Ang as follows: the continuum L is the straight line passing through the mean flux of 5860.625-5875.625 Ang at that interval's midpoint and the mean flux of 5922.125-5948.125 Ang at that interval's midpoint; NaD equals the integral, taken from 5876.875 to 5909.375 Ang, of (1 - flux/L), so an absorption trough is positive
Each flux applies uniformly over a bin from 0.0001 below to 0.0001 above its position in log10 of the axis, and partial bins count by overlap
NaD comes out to 1.29 Ang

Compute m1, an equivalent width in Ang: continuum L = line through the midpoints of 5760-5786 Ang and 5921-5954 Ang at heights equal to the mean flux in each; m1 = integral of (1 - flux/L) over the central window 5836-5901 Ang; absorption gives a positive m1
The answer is 2.2 Ang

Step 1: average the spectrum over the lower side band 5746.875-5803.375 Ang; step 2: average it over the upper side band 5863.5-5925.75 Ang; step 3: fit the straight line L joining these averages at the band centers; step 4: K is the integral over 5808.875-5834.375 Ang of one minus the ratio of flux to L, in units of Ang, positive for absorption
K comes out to -1.1 Ang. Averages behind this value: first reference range 1.29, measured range 1.33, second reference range 1.24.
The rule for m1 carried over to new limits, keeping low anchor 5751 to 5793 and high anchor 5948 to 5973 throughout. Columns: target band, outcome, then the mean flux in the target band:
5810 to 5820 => -0.2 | 1.31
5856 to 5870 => 0.8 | 1.2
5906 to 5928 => -0.9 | 1.31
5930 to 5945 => 0.0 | 1.26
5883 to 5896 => 1.4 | 1.13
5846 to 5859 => -0.2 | 1.29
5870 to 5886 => -0.2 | 1.29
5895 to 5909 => 0.6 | 1.21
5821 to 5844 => -0.4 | 1.31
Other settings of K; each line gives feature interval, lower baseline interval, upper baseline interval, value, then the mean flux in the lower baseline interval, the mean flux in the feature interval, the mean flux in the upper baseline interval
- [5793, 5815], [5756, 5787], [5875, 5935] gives 0.1 Ang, 1.31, 1.29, 1.25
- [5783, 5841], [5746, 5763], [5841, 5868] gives 1.0 Ang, 1.39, 1.28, 1.25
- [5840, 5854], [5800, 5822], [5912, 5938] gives 0.4 Ang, 1.32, 1.28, 1.32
